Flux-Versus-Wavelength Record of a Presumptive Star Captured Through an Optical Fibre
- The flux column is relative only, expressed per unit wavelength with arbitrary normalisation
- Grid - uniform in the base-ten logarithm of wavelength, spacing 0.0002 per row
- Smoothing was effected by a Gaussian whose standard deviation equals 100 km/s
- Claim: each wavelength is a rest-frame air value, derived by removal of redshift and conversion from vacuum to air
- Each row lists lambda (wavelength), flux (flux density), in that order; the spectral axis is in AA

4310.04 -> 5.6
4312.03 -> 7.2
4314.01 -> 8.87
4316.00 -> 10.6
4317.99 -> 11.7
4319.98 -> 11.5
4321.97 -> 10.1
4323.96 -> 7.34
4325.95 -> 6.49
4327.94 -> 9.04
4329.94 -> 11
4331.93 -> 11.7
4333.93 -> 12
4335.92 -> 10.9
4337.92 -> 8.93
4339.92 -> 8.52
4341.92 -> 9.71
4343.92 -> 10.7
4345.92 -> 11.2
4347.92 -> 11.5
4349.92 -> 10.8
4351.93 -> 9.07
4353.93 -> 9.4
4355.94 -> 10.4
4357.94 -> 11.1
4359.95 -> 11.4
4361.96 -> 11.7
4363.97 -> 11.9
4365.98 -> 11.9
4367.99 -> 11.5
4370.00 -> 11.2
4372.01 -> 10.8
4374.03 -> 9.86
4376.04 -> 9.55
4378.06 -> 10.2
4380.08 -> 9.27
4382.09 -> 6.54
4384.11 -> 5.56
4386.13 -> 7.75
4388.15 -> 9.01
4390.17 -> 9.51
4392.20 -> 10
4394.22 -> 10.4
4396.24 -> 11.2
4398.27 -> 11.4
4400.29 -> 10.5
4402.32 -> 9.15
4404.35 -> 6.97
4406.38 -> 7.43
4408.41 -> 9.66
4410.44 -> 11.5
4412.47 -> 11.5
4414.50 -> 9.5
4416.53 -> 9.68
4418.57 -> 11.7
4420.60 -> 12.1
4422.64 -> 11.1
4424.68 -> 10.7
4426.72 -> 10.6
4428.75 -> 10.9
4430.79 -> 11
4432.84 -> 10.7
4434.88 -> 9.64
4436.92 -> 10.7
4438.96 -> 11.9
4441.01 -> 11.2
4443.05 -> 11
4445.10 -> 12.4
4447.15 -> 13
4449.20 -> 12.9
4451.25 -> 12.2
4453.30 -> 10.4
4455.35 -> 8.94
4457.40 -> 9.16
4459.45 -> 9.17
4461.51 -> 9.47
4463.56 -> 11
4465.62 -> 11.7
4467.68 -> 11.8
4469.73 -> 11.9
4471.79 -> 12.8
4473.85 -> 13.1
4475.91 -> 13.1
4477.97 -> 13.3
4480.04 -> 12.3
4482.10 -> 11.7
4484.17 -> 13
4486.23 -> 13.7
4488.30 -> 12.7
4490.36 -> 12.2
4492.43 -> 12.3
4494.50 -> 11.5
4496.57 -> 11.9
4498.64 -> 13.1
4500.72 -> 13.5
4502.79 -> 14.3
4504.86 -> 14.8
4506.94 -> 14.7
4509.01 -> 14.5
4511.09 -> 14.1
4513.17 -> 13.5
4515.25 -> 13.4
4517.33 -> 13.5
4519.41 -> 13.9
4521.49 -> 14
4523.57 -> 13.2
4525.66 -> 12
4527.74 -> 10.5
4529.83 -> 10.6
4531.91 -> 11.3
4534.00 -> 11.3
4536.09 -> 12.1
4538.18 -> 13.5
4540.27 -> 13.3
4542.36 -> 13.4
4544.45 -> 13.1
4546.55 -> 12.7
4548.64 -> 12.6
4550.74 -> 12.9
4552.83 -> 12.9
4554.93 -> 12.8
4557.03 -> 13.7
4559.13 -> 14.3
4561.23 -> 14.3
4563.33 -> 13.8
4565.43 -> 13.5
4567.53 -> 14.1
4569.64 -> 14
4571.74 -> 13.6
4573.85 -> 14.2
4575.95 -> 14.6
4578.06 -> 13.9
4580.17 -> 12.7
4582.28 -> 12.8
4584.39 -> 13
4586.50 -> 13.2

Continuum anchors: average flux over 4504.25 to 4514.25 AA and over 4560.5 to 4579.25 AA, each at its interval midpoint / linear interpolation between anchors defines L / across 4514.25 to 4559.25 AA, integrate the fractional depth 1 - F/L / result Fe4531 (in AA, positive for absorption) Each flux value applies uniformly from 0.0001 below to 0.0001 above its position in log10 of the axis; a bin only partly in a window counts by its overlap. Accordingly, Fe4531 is 4.5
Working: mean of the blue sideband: 14.3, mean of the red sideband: 14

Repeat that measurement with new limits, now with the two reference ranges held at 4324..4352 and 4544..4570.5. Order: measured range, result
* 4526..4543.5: 1.46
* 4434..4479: 1.82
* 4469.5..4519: -2.71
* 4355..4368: -1.24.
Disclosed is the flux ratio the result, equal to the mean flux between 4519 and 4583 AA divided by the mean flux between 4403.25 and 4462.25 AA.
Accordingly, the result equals 1.23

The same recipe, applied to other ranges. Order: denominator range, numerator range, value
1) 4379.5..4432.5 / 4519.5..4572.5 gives 1.32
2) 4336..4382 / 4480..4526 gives 1.27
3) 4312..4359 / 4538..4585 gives 1.34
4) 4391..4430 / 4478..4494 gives 1.22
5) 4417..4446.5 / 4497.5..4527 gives 1.23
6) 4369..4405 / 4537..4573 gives 1.43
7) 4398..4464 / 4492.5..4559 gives 1.23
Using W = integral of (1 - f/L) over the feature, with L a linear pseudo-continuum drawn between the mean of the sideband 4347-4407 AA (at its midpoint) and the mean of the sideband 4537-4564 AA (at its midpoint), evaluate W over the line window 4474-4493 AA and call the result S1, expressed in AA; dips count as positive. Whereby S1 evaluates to -1.2 AA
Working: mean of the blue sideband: 9.91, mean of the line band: 12.7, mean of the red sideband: 13.3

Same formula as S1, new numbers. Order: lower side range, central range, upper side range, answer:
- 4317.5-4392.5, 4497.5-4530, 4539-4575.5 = -1.7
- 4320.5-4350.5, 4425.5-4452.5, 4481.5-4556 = 0.6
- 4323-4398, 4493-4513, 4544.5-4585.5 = -1.8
